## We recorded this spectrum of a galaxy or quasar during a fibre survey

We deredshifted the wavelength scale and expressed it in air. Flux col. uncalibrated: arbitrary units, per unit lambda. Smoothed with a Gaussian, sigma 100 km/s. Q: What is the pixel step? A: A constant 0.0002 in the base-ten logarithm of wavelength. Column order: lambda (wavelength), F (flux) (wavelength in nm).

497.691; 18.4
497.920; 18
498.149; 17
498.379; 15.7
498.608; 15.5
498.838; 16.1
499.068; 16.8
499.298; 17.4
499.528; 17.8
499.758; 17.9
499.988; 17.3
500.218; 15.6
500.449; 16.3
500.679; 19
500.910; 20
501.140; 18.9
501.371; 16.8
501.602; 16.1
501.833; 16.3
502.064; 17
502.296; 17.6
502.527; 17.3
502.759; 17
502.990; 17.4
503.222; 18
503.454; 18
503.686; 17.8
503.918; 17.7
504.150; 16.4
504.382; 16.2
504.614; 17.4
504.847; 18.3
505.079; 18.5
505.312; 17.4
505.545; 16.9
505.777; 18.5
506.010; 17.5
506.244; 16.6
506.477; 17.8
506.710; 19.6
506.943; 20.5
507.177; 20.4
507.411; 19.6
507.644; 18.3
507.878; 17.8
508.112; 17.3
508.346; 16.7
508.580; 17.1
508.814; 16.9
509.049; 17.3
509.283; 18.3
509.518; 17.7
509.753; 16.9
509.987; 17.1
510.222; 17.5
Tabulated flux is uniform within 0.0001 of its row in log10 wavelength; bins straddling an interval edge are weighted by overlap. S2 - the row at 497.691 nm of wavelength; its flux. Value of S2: 18.4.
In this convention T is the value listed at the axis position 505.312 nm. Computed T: 17.4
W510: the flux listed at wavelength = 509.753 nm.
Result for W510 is 16.9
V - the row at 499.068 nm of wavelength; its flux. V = 16.8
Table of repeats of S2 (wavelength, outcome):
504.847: 18.3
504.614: 17.4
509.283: 18.3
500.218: 15.6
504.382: 16.2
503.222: 18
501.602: 16.1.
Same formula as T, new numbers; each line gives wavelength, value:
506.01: 17.5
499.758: 17.9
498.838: 16.1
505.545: 16.9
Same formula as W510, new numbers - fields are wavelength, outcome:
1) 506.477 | 17.8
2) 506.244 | 16.6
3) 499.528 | 17.8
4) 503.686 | 17.8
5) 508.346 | 16.7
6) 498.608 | 15.5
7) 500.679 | 19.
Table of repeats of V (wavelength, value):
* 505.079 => 18.5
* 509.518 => 17.7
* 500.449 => 16.3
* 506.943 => 20.5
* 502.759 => 17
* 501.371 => 16.8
